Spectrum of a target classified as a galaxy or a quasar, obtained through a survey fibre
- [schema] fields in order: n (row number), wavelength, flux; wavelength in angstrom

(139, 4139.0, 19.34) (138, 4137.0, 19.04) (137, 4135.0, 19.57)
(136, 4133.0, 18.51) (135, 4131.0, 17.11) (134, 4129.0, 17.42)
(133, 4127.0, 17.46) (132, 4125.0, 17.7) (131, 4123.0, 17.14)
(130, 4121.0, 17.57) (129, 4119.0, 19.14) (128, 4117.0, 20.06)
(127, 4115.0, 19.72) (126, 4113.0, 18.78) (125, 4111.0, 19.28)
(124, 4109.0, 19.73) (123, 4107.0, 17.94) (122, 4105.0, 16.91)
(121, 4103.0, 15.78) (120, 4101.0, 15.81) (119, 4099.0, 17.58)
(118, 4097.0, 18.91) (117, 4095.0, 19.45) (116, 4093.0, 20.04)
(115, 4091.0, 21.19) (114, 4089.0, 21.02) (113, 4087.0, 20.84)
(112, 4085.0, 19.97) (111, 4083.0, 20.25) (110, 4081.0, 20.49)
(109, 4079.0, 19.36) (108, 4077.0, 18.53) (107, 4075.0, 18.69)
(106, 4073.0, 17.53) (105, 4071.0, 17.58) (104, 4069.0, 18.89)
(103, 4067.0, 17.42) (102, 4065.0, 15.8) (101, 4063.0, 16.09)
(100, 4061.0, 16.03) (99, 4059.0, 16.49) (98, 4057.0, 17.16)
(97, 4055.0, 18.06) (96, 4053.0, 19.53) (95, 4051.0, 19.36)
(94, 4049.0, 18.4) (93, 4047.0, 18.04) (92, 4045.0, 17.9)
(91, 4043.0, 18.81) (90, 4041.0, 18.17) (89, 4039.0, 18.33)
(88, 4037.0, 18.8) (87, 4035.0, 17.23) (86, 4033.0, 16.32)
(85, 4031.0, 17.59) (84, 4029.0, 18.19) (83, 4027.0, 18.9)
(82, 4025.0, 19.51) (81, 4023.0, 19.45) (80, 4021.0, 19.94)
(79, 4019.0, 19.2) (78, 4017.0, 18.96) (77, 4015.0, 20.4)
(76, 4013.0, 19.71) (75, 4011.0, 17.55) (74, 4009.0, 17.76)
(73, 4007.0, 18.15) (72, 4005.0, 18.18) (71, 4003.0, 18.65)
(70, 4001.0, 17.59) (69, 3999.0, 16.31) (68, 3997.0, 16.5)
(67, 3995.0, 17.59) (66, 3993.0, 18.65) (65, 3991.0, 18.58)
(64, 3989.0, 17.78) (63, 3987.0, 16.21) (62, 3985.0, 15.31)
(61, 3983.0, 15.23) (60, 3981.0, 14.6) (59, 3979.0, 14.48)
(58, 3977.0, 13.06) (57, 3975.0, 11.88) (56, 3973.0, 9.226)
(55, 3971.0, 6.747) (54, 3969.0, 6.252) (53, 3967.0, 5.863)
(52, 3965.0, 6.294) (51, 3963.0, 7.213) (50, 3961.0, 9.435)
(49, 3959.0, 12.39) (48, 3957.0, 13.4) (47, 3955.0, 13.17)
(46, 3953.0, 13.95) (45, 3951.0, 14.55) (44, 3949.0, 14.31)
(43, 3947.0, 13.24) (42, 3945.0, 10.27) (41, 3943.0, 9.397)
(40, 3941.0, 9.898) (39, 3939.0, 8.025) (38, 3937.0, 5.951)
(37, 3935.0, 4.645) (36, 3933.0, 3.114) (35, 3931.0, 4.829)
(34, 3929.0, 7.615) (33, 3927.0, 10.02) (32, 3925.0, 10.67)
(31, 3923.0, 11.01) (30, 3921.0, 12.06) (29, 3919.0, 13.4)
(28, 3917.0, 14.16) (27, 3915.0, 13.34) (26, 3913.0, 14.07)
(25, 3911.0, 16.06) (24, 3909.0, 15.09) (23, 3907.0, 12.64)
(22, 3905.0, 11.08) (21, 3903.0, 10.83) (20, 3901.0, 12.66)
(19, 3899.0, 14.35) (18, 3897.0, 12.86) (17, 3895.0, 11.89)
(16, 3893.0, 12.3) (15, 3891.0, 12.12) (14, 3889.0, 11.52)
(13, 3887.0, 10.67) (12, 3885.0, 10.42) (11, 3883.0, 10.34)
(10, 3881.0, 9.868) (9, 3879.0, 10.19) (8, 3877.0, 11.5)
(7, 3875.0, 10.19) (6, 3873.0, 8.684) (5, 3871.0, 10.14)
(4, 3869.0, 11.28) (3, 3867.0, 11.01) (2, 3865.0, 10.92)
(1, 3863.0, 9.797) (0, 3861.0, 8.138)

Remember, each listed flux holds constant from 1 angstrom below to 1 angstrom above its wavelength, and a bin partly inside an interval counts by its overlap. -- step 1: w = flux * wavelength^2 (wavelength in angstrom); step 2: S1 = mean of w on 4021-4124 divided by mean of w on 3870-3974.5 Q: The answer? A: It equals 1.87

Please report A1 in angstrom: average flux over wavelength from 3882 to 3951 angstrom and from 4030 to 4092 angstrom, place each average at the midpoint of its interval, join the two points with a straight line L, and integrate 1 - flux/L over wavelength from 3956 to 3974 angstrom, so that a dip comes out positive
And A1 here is 6.6 angstrom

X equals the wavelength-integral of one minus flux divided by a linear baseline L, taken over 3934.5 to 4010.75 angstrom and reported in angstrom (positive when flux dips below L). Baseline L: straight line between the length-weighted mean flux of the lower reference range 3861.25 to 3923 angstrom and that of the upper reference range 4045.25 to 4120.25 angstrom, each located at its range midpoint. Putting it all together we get 9.1 angstrom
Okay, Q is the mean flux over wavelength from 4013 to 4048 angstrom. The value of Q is 18.6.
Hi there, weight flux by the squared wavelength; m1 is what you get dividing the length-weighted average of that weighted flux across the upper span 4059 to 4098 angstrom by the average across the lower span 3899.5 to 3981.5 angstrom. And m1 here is 1.9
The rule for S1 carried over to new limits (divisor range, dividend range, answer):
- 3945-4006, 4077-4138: 1.48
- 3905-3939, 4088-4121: 1.97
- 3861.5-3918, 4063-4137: 1.75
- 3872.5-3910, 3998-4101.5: 1.73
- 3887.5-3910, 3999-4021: 1.58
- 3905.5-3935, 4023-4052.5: 1.76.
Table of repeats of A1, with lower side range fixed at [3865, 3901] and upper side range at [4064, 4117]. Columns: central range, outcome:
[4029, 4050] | -1.3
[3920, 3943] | 8.7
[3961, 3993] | 5.8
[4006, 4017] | -2.0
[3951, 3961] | 0.6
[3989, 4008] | -3.0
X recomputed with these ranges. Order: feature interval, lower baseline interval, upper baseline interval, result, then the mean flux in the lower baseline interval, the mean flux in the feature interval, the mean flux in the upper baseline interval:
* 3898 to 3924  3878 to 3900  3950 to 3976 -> -4.9 angstrom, 11.5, 13.1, 10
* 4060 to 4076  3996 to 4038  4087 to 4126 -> 1.1 angstrom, 18.3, 17.3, 18.7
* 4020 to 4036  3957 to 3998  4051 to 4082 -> -2.8 angstrom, 12.7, 18.4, 17.9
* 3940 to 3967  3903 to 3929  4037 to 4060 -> 5.7 angstrom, 12.5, 11.1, 18.2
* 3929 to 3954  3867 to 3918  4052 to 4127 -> 8.0 angstrom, 11.9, 9.28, 18.4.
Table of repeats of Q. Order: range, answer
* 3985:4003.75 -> 17.4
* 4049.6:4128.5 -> 18.4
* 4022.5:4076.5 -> 17.9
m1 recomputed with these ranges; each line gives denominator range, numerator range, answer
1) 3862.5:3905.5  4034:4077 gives 1.75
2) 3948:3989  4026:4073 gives 1.56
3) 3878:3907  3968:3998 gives 1.28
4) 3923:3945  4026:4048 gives 2.46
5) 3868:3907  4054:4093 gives 1.81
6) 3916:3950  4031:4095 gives 2.06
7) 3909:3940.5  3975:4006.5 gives 1.69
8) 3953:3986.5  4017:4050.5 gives 1.72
